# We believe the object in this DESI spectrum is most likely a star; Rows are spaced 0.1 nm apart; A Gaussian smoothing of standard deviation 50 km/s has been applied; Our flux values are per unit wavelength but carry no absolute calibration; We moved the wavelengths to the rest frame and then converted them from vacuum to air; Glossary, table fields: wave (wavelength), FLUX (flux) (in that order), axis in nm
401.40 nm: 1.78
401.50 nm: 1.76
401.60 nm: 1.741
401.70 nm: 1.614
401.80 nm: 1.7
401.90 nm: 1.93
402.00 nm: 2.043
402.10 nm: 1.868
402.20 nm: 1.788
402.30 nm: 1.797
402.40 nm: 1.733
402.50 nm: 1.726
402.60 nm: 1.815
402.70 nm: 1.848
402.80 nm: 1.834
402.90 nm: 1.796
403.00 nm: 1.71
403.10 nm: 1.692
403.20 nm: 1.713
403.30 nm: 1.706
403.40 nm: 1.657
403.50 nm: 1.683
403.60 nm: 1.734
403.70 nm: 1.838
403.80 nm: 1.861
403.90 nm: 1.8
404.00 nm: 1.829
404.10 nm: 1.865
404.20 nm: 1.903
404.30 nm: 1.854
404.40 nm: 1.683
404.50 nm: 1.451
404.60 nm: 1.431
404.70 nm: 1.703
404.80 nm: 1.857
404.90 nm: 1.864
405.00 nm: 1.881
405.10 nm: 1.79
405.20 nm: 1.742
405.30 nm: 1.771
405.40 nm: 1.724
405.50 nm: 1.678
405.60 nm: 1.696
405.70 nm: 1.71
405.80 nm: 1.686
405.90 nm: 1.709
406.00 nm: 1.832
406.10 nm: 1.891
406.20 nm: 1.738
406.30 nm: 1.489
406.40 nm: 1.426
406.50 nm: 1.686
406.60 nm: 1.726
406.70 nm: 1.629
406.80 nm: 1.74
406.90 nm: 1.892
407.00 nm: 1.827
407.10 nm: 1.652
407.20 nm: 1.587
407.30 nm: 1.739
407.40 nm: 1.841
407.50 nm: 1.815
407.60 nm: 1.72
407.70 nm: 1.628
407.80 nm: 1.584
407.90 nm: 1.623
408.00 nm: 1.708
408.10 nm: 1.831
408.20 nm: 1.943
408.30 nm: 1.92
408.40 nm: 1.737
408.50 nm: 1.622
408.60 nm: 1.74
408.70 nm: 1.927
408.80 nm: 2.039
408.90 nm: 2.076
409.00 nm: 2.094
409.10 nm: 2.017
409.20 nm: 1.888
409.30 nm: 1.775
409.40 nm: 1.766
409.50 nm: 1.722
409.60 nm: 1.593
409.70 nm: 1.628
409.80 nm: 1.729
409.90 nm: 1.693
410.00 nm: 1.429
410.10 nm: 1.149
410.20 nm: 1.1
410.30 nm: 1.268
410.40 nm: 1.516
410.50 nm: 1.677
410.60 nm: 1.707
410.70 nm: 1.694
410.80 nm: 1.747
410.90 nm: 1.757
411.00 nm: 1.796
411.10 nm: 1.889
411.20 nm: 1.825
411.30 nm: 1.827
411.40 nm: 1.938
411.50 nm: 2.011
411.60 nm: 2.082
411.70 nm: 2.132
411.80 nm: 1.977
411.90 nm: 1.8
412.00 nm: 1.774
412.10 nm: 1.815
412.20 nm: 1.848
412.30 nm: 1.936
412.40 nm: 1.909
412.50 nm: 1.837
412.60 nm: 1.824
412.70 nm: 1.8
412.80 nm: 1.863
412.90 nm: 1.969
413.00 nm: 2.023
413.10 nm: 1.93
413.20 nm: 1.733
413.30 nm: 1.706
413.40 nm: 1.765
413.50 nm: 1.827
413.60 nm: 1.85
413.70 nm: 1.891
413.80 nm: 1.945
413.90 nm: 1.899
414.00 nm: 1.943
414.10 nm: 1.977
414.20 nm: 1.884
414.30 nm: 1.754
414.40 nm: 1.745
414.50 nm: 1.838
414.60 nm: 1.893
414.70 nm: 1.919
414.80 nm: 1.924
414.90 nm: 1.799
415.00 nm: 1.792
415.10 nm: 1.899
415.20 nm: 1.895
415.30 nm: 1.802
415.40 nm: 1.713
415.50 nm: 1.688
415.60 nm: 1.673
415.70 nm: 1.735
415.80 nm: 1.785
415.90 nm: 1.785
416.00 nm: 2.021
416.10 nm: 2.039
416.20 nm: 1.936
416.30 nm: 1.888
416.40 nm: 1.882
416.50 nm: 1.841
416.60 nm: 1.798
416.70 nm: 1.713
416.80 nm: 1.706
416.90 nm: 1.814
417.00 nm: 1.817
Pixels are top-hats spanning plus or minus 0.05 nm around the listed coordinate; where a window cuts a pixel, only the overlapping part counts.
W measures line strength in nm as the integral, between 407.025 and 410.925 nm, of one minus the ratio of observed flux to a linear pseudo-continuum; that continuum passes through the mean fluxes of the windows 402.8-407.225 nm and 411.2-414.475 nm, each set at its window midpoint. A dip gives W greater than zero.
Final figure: 0.21 nm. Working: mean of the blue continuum 1.73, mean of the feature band 1.71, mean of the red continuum 1.88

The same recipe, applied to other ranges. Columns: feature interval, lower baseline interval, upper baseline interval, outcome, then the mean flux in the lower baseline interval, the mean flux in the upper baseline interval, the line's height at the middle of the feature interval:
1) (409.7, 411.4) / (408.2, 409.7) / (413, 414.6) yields 0.208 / 1.85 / 1.85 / 1.85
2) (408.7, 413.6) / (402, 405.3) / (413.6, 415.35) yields 0.126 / 1.77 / 1.87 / 1.84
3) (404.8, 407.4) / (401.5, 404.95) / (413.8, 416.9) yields 0.080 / 1.77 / 1.84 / 1.78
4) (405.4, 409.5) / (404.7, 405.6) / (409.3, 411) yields -0.189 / 1.78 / 1.59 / 1.69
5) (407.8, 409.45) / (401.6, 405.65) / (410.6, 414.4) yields -0.024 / 1.76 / 1.87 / 1.82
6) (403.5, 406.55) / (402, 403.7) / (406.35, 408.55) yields 0.016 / 1.77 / 1.72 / 1.75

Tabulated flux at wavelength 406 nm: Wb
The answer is 1.832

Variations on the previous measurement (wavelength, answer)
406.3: 1.489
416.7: 1.713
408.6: 1.74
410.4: 1.516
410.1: 1.149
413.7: 1.891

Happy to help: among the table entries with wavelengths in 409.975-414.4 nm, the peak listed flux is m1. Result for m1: 2.132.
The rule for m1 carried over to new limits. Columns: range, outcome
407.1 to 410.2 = 2.094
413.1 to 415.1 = 1.977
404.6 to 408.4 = 1.943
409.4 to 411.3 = 1.889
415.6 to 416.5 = 2.039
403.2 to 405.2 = 1.903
